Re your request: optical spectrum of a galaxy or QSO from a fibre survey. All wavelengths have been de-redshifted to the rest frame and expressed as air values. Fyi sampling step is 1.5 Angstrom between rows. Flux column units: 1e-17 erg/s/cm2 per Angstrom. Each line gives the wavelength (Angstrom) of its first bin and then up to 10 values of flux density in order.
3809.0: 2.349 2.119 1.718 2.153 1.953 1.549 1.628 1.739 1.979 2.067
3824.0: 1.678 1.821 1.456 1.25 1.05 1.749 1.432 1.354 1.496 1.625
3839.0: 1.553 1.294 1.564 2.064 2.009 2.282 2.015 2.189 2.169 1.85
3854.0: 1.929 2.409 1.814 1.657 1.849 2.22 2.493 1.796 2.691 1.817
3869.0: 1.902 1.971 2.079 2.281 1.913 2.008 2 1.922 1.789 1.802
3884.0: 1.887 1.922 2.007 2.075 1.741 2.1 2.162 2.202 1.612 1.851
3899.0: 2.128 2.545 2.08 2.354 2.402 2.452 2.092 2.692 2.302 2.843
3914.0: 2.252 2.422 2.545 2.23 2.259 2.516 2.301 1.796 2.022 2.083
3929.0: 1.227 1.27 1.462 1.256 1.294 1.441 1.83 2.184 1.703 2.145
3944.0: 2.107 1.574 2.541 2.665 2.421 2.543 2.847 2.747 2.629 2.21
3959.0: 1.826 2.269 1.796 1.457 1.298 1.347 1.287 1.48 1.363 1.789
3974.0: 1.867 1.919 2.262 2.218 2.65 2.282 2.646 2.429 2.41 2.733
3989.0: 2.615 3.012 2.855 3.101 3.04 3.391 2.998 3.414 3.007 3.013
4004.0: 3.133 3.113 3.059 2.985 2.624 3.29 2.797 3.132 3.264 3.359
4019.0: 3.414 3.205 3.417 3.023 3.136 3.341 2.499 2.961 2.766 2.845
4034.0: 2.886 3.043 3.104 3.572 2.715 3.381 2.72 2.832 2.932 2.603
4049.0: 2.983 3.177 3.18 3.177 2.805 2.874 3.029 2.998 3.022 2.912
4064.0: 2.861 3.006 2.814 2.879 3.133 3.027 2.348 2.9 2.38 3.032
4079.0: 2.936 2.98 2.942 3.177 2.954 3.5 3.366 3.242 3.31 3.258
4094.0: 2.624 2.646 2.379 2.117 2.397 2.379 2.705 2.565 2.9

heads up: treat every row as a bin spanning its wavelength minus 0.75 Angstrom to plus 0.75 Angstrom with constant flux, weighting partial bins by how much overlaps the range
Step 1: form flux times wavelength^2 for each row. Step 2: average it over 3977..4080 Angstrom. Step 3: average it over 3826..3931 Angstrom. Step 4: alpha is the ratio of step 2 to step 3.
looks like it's 1.59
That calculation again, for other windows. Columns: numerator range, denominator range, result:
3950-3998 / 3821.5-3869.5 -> 1.33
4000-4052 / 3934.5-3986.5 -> 1.54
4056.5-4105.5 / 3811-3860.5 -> 1.83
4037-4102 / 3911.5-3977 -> 1.57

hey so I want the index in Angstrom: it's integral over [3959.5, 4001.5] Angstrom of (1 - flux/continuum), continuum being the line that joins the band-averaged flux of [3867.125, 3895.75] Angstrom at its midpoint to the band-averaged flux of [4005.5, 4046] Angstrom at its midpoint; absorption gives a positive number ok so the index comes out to 6.5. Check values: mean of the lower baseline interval 1.97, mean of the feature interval 2.31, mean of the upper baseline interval 3.05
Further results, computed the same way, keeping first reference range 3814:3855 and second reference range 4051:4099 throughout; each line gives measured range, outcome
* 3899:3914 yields -2.13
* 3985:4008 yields -3.97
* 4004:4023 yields -3.65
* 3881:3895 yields 0.22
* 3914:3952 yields 3.96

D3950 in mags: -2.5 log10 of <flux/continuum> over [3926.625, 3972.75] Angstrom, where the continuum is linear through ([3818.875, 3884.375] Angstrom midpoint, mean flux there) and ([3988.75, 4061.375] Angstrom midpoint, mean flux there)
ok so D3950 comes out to 0.32 mag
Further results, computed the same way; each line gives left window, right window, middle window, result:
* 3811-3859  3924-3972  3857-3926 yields -0.17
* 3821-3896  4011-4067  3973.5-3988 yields 0.14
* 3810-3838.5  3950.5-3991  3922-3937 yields 0.22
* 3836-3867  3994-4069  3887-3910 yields 0.04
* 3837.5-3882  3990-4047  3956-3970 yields 0.48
